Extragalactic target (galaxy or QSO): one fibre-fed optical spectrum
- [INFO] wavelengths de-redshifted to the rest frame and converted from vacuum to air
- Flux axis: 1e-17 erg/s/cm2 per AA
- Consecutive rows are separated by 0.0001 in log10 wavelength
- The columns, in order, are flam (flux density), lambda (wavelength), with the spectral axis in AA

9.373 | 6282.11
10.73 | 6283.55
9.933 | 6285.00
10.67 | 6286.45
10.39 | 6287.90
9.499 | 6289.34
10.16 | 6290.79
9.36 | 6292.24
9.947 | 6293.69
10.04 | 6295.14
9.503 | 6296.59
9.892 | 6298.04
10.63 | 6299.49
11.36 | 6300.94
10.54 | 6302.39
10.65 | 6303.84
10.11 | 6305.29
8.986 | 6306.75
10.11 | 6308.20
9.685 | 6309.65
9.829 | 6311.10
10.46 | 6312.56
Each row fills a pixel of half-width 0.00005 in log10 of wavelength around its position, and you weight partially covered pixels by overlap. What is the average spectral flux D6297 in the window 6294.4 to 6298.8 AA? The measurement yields 9.82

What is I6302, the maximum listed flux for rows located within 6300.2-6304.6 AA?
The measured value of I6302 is 11.36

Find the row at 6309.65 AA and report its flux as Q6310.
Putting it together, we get 9.685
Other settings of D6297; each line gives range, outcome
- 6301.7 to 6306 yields 10.4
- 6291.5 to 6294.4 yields 9.65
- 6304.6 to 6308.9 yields 9.72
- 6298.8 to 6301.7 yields 11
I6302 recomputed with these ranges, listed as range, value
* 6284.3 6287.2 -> 10.67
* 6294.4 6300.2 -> 10.63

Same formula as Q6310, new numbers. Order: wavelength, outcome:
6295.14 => 10.04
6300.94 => 11.36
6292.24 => 9.36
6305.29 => 10.11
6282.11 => 9.373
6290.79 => 10.16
